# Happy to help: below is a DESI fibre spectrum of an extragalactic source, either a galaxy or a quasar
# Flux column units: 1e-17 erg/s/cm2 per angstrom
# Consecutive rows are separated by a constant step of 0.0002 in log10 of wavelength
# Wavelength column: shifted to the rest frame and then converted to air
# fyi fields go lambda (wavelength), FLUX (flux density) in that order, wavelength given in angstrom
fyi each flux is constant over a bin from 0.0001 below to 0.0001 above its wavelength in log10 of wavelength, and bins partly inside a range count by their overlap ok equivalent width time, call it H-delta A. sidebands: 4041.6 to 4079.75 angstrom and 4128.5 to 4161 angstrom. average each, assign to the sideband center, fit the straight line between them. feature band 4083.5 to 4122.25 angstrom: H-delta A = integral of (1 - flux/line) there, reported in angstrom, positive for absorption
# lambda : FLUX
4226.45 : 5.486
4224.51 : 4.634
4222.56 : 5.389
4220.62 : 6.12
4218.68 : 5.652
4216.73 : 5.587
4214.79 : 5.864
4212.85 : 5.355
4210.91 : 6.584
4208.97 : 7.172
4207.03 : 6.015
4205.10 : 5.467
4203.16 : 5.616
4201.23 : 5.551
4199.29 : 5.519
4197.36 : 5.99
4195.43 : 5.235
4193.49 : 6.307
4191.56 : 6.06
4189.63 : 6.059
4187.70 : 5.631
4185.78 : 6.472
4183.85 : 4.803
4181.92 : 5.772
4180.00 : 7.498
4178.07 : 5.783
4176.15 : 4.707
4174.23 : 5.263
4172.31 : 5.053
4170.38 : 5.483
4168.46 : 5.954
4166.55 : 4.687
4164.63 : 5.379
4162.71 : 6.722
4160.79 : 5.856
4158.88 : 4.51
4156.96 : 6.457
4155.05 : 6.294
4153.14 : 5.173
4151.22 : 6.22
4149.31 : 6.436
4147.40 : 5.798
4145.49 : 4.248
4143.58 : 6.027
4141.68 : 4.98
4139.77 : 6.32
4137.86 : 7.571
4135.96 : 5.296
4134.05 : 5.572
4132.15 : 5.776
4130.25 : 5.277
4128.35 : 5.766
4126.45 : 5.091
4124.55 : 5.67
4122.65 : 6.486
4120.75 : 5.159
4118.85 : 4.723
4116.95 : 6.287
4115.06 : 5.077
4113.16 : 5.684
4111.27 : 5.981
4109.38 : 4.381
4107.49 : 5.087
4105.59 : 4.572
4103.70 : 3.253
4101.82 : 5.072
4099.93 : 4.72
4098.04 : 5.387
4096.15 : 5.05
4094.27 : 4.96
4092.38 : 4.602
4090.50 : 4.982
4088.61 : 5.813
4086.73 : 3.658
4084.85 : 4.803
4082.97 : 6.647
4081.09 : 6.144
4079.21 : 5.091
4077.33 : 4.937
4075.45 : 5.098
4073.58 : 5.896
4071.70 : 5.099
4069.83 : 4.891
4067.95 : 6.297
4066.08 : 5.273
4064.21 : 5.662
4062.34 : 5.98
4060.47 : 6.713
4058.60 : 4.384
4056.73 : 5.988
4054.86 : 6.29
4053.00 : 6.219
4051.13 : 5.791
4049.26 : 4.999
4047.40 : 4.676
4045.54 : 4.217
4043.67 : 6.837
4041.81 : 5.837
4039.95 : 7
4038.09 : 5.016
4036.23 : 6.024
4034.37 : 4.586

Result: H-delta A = 4.4 angstrom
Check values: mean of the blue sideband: 5.53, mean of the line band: 5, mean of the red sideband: 5.75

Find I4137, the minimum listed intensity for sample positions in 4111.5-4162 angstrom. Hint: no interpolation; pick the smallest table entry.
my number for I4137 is 4.248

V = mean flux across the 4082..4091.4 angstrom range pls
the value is 5.18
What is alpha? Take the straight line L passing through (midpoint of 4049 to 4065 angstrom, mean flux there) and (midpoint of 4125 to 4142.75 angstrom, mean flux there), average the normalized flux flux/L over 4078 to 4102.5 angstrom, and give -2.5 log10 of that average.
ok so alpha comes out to 0.13 mag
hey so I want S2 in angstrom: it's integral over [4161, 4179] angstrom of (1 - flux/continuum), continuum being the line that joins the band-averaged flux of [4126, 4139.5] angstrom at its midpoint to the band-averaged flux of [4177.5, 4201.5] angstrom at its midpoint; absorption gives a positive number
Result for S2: 1.3 angstrom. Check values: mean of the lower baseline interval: 5.82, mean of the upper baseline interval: 5.91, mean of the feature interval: 5.46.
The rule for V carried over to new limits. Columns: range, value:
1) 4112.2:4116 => 5.38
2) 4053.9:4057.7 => 6.13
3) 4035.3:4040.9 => 6.01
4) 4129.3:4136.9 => 5.48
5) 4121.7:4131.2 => 5.66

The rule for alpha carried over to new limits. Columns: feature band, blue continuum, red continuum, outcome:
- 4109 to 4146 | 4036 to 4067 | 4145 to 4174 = 0.01 mag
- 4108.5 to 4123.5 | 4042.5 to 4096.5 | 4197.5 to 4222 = 0.02 mag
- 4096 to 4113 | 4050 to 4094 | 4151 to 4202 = 0.14 mag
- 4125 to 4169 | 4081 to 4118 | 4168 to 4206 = -0.06 mag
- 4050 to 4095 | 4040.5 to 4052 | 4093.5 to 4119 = -0.04 mag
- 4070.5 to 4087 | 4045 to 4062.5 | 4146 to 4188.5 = 0.05 mag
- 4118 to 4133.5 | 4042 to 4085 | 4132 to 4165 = 0.05 mag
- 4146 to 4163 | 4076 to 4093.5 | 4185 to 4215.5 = -0.04 mag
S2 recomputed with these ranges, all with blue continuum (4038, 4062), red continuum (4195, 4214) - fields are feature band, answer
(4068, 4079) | 0.9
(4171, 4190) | 0.5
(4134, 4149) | 0.1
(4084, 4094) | 1.7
